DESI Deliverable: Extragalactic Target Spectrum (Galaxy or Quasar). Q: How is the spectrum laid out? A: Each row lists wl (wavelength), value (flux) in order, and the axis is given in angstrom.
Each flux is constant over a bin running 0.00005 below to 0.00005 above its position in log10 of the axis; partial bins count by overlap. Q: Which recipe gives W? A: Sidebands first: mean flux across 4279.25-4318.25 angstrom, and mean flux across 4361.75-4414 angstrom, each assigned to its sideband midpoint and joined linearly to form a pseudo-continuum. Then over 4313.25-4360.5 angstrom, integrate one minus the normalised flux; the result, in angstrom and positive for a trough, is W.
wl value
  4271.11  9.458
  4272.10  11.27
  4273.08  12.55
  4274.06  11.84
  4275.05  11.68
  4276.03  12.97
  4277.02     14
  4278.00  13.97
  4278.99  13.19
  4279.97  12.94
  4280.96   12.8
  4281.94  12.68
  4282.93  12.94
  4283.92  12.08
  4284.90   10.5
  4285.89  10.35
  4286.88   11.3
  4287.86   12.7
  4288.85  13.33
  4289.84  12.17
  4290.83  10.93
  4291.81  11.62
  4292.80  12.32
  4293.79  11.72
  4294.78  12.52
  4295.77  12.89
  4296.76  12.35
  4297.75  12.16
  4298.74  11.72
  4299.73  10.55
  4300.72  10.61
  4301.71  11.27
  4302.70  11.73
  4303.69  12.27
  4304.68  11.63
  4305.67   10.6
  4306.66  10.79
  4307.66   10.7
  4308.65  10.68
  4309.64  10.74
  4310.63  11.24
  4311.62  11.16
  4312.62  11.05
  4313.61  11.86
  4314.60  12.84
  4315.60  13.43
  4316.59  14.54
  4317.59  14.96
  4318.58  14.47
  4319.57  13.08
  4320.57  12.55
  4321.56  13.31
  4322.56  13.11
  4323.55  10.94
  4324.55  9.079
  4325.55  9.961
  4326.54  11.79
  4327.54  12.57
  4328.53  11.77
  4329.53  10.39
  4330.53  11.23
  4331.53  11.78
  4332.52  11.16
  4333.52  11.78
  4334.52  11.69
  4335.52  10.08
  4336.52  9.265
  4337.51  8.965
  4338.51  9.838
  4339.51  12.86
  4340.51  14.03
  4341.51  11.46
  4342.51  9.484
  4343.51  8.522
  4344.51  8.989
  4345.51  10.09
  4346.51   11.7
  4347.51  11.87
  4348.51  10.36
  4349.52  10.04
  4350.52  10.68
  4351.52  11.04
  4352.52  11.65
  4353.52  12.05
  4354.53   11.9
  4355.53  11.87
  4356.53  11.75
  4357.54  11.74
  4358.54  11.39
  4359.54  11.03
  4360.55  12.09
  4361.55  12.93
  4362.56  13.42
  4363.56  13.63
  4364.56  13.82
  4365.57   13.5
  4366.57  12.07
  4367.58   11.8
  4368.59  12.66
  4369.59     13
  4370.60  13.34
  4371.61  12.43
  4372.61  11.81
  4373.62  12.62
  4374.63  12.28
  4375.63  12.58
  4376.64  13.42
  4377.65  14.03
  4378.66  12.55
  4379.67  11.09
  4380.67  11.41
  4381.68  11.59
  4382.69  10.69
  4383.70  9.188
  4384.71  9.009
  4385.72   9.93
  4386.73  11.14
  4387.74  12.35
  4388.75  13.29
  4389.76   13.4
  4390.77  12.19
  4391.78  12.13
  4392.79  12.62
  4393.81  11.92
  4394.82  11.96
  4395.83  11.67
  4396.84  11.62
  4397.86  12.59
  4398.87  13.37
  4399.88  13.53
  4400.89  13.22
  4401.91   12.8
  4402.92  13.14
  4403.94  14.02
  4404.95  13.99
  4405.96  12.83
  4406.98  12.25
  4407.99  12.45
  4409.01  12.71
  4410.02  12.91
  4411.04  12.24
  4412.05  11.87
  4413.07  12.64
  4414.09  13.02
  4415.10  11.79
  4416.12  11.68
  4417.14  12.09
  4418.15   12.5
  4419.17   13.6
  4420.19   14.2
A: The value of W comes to 2.4 angstrom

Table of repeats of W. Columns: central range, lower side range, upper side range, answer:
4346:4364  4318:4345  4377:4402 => -0.3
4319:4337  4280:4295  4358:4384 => 1.1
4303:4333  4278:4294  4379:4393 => 0.2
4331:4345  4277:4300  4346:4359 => 1.0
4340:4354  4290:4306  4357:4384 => 1.5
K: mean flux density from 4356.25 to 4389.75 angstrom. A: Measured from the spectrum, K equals 12.1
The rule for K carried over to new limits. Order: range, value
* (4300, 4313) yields 11.1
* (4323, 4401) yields 11.7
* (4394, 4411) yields 12.8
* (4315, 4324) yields 13.4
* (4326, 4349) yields 10.9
